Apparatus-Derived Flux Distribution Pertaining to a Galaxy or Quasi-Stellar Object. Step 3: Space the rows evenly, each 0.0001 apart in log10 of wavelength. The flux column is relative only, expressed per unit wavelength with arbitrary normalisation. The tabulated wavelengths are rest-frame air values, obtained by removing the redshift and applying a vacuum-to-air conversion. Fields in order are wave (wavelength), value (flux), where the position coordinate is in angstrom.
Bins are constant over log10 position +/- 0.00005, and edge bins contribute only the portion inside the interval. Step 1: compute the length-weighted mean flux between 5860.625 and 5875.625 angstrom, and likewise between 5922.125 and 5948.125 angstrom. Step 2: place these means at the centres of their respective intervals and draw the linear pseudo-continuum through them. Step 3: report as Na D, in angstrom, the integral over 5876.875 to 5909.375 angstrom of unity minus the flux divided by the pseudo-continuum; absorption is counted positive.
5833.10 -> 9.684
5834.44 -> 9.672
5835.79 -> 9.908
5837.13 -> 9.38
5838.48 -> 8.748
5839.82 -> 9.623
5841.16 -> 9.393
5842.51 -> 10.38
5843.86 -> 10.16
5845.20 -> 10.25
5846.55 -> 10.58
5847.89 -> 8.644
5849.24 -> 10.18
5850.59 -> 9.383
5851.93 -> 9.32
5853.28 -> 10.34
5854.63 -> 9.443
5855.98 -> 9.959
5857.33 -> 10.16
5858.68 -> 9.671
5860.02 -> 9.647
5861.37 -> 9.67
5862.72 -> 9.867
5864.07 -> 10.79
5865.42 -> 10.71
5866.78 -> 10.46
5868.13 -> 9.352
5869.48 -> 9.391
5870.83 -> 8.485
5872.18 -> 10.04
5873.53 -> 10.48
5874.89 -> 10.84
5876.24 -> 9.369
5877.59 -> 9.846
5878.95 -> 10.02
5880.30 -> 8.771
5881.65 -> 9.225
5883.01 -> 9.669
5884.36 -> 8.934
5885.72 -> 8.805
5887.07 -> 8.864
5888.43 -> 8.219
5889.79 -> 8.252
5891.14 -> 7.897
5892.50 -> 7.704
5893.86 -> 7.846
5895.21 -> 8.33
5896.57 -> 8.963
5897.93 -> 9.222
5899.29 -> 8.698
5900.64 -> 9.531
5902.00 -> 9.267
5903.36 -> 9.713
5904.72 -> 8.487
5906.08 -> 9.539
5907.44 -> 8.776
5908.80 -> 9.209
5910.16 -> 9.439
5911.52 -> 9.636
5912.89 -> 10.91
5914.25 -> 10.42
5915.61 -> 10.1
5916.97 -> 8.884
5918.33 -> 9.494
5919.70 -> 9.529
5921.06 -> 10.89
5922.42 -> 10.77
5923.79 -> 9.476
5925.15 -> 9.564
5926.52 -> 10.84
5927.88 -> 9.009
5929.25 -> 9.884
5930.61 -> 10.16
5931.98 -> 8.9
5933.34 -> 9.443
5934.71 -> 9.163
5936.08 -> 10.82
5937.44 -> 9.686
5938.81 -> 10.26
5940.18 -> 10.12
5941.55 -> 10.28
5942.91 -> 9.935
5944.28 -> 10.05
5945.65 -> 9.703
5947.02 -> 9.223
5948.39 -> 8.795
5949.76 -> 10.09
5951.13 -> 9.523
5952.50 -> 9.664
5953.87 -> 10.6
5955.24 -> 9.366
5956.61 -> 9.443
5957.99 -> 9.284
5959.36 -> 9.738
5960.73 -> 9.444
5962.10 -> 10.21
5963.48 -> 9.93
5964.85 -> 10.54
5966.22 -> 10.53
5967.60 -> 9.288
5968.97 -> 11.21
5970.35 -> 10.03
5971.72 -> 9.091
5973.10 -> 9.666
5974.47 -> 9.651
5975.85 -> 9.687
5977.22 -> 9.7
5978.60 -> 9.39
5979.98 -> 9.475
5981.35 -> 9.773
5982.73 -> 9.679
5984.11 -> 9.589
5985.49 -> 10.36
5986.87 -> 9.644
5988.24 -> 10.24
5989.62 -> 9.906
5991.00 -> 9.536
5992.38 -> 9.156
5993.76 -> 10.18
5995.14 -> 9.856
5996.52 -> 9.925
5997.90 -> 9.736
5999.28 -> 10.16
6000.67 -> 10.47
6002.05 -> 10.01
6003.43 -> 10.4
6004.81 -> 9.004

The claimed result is 3.4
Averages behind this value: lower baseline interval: 10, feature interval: 8.91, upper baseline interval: 9.83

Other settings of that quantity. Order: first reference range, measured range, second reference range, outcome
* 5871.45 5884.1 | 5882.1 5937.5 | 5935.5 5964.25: 2.6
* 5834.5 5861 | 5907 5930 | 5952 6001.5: -0.1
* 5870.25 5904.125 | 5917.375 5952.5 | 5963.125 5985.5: -1.2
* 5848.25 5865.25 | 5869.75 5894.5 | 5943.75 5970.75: 2.0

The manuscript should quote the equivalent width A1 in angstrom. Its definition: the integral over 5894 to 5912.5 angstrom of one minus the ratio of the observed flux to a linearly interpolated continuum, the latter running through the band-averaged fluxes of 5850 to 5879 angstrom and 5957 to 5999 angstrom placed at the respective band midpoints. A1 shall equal 1.4 angstrom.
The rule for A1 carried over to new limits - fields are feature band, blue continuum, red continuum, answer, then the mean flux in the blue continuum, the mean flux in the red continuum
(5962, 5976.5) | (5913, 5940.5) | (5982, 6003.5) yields -0.1 angstrom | 9.89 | 9.91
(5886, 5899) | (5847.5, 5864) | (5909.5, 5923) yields 2.0 angstrom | 9.75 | 10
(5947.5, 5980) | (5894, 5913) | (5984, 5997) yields -0.4 angstrom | 9.18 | 9.85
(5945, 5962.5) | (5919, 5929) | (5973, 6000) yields 0.5 angstrom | 10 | 9.77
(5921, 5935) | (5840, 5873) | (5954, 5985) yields 0.0 angstrom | 9.85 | 9.78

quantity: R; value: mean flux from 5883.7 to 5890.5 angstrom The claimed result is 8.61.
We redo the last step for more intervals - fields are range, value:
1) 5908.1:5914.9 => 9.91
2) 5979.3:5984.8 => 9.63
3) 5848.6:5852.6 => 9.63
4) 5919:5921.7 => 10.2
